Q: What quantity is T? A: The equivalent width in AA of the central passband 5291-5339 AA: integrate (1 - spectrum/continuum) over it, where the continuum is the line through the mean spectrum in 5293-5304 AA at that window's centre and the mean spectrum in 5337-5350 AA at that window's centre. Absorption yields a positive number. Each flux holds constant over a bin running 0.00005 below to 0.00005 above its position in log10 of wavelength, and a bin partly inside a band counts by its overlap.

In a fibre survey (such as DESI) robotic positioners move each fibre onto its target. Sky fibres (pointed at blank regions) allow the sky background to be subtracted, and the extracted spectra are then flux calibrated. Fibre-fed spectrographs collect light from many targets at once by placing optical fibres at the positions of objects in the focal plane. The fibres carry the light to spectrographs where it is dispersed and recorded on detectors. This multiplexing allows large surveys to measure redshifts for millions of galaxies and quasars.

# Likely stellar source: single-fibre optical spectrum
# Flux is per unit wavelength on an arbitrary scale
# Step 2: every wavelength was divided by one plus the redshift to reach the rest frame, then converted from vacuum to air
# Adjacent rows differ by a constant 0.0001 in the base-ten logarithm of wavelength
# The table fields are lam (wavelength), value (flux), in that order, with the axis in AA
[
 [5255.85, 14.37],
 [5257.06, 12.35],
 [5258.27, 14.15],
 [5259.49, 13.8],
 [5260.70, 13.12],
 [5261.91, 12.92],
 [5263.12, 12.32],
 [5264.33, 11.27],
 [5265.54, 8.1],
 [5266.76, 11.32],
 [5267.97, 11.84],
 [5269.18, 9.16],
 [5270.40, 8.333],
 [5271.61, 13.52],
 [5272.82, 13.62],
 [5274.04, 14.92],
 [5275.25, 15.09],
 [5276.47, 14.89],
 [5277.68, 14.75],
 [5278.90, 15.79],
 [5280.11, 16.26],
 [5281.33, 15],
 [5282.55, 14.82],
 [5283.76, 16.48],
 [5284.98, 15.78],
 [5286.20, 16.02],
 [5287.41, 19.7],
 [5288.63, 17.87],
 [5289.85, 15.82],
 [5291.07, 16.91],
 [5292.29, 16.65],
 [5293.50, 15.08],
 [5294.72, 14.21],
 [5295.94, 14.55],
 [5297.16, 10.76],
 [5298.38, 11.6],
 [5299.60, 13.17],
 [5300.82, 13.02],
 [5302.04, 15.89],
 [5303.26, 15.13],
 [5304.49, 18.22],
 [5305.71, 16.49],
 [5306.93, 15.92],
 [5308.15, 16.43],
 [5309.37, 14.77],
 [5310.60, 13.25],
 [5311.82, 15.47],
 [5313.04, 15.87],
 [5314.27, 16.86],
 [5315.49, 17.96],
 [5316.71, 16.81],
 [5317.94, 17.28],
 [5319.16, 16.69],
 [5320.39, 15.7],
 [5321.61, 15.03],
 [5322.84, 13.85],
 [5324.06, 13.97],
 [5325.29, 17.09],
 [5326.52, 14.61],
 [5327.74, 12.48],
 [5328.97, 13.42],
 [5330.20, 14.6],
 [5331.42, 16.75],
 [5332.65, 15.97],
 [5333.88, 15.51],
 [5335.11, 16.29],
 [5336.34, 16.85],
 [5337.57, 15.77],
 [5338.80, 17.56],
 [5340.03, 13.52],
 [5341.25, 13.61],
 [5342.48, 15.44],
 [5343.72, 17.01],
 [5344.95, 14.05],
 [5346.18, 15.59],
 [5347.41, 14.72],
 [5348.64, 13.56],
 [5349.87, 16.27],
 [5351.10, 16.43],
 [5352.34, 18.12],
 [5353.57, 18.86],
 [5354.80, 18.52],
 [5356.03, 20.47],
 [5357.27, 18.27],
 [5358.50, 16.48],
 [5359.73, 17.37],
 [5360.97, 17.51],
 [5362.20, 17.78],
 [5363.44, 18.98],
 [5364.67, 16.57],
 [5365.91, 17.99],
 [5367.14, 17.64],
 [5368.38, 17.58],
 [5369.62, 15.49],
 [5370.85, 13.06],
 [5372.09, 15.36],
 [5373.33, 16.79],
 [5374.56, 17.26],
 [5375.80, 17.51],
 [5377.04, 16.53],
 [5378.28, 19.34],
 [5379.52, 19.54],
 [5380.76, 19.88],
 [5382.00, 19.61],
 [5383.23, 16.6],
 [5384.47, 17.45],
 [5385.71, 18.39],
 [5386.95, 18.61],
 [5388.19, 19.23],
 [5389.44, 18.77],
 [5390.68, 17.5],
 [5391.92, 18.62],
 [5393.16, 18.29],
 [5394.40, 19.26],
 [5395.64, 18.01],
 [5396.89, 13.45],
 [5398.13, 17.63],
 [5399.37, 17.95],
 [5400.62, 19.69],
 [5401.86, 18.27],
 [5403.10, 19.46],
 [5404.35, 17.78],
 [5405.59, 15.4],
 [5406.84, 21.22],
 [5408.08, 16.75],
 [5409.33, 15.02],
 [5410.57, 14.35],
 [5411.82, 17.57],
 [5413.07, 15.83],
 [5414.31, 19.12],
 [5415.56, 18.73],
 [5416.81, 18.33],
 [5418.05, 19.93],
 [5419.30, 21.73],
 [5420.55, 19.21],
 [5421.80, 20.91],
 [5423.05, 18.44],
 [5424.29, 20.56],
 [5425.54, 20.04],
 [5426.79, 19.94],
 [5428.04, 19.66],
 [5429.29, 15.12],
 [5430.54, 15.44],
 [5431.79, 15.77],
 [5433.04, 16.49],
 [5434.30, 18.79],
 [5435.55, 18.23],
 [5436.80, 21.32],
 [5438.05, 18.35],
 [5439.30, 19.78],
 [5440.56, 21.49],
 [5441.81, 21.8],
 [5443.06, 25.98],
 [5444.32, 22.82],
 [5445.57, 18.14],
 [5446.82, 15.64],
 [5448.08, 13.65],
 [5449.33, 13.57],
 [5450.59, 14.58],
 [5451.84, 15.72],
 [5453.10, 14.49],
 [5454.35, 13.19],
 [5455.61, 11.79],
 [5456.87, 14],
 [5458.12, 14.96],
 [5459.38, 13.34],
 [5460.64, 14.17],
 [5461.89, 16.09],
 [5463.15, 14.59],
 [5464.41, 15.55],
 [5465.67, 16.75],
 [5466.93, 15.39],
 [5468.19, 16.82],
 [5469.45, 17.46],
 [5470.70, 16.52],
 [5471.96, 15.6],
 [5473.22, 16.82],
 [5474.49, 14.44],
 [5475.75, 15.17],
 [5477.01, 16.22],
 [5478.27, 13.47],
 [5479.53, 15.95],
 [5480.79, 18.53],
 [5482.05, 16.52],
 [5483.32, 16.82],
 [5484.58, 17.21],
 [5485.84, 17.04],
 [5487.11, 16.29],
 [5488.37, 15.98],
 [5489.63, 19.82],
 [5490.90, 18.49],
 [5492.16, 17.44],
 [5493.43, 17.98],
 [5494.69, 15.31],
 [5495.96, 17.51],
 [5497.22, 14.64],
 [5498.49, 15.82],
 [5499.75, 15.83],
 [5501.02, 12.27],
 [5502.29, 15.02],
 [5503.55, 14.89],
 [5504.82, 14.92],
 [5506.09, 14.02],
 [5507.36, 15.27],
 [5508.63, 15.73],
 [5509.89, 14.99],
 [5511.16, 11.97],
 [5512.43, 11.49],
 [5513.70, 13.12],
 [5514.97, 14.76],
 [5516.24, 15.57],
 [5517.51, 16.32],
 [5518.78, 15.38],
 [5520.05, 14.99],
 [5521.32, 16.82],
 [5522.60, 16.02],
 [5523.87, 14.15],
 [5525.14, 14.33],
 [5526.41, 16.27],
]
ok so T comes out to -3.6 AA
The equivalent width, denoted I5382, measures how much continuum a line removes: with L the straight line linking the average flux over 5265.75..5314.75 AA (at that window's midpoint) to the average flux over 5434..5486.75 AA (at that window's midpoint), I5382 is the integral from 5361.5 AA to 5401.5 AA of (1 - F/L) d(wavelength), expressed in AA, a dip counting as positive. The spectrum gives -5.0 AA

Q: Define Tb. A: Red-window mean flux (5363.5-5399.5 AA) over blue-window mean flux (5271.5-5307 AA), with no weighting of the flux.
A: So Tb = 1.15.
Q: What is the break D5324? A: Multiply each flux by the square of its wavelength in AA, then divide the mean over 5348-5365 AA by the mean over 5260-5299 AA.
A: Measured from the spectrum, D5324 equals 1.29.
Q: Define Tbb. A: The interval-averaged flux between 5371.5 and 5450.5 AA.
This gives 18.3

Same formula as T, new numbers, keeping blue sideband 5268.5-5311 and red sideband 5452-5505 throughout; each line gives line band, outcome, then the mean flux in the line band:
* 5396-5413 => -2.0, 17.2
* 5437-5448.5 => -3.2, 19.9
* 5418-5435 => -3.5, 18.7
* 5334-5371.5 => -3.5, 16.6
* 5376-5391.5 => -3.2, 18.4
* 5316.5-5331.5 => -0.1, 15.2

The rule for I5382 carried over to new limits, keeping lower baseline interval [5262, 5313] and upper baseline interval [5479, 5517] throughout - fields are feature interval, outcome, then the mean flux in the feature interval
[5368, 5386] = -2.9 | 17.3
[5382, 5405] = -4.6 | 18.1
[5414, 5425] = -3.2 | 19.7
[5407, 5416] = -1.1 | 17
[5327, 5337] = -0.4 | 15.2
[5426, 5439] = -2.3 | 18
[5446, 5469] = 1.1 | 14.7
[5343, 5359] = -2.2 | 16.8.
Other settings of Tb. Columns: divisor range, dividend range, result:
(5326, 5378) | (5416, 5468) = 1.07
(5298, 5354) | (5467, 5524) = 1.01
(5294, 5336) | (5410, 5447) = 1.25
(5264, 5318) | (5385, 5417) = 1.21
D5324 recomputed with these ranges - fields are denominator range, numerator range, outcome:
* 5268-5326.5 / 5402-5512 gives 1.18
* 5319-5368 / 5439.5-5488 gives 1.05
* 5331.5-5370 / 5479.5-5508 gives 1.03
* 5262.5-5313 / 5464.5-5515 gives 1.18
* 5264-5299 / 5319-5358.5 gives 1.14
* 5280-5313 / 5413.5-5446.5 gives 1.33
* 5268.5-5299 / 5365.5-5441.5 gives 1.29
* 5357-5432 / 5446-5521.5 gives 0.89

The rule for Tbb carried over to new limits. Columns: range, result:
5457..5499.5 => 16.2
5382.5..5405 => 18.1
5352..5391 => 17.8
